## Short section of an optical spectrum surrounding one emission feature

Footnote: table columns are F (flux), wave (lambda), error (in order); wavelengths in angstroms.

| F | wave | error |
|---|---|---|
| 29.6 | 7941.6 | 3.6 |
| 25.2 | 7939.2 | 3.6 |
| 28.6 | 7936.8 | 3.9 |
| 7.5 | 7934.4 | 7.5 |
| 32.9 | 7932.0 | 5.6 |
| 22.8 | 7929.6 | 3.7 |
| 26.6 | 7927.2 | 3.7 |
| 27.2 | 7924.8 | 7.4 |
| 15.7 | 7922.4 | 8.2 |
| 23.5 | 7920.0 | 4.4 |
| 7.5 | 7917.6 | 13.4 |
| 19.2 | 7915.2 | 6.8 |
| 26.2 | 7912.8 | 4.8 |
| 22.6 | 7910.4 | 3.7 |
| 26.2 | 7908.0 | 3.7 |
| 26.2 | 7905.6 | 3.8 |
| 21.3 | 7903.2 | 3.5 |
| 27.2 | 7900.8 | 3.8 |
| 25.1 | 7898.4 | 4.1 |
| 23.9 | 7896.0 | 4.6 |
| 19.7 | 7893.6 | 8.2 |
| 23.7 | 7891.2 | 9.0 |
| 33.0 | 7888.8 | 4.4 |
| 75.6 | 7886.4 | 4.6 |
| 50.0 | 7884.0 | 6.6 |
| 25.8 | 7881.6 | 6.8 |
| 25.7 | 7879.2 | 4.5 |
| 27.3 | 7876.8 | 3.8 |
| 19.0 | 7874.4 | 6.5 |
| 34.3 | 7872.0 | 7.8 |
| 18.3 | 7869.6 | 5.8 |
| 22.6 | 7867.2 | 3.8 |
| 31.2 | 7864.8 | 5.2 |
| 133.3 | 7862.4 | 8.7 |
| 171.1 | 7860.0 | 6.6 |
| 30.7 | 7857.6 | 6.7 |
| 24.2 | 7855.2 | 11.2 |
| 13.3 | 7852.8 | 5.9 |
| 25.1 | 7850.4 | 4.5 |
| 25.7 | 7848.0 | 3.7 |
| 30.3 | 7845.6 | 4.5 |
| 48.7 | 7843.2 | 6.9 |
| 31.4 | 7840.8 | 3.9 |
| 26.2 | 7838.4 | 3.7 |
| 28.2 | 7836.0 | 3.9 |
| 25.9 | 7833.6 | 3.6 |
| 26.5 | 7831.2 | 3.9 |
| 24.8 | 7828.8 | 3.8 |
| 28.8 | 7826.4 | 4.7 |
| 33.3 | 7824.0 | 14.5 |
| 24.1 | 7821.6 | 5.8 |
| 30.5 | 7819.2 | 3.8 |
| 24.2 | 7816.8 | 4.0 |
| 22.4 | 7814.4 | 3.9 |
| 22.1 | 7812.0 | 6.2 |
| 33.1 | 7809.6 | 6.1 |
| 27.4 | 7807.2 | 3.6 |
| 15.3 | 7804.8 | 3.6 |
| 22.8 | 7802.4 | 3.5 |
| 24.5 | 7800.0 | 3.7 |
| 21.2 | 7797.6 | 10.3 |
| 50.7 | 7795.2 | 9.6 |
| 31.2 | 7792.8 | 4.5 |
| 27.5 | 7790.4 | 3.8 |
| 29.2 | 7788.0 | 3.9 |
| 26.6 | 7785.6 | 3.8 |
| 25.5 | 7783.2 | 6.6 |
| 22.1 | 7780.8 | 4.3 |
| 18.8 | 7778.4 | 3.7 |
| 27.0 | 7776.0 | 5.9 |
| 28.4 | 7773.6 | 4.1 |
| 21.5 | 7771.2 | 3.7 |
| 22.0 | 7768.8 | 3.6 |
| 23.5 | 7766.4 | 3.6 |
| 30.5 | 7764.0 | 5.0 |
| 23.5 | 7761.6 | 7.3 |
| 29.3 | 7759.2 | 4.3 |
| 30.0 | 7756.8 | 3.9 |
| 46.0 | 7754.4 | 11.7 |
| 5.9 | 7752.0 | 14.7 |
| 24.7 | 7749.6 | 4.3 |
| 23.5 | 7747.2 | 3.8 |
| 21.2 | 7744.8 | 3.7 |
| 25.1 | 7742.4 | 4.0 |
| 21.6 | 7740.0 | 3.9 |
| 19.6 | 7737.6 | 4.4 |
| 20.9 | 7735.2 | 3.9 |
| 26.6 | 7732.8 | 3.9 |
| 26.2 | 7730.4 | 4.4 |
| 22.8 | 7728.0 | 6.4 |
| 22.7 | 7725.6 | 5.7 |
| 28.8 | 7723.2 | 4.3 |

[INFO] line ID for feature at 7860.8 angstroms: Halpha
